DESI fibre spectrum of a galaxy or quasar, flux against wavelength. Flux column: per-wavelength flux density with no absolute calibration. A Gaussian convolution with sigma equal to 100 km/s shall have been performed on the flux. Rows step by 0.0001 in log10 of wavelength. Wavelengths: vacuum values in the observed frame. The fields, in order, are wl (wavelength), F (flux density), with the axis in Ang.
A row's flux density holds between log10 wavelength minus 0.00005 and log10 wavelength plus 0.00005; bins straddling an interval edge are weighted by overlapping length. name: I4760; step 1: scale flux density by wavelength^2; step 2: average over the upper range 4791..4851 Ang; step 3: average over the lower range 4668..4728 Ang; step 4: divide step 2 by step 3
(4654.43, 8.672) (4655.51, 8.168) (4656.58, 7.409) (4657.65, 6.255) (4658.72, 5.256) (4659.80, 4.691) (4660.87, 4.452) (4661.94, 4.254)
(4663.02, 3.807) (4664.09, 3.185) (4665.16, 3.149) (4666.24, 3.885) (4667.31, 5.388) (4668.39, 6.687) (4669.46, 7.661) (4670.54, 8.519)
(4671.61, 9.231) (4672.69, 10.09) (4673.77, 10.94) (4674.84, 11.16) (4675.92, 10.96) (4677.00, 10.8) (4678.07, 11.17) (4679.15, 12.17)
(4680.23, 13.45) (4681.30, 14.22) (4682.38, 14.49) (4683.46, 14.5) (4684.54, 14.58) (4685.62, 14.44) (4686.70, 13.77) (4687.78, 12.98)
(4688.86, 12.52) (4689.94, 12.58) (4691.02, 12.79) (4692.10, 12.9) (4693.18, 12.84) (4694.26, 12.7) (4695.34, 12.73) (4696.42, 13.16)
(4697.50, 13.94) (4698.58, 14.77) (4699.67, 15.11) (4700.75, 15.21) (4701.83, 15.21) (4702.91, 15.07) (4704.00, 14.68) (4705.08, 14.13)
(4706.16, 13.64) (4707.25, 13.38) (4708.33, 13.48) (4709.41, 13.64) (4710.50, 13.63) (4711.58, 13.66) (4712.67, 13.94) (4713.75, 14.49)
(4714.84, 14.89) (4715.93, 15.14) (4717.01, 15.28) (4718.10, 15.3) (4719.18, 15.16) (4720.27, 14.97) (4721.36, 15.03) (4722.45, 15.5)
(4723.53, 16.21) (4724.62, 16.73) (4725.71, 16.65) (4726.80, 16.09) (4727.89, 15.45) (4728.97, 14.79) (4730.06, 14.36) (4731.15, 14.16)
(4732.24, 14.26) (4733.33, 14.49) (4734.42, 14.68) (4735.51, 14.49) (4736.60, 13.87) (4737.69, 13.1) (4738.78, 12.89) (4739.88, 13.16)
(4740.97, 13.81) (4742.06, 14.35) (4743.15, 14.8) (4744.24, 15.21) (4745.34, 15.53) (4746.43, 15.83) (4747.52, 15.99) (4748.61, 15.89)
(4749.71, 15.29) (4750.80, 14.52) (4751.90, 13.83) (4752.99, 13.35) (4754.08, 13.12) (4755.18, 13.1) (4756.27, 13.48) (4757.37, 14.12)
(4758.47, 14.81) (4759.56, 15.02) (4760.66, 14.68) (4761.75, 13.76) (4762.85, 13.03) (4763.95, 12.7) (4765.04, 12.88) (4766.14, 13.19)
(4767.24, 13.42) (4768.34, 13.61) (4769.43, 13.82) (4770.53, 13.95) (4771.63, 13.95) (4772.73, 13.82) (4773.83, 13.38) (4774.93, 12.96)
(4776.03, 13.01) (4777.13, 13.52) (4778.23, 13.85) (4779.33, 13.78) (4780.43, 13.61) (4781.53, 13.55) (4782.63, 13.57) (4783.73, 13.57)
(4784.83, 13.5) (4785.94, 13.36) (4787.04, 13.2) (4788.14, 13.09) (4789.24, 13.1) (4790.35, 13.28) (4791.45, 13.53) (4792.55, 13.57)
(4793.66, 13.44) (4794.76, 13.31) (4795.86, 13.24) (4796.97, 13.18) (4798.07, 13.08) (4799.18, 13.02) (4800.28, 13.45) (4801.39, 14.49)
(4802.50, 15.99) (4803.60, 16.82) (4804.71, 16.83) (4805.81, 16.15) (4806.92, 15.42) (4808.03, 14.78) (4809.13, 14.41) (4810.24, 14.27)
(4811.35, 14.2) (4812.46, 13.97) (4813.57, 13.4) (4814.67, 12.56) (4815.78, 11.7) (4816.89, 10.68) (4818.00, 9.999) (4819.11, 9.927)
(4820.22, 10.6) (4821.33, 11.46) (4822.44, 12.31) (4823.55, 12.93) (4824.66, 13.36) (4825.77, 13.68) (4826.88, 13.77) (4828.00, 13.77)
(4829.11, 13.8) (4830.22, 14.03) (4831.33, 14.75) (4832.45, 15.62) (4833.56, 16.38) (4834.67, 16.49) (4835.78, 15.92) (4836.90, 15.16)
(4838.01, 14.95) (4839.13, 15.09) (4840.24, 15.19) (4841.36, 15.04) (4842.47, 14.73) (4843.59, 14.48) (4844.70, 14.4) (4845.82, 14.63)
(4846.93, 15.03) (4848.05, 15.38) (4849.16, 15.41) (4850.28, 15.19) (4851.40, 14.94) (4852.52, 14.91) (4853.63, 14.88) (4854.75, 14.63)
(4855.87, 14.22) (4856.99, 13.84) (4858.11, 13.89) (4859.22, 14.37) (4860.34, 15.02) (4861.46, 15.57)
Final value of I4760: 1.10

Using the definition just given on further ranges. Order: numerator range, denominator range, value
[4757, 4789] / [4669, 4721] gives 1.06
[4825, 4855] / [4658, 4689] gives 1.71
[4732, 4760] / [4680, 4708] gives 1.06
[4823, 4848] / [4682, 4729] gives 1.08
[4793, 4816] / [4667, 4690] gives 1.30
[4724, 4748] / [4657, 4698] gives 1.50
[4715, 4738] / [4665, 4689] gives 1.42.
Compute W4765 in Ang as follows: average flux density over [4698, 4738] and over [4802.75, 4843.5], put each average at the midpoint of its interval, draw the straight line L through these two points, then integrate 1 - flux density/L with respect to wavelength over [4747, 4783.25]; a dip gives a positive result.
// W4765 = 1.47 Ang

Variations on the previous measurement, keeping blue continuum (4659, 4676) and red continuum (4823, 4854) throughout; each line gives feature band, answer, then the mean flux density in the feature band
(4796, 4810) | -1.8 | 14.7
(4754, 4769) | -3.5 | 13.7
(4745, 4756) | -4.2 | 14.6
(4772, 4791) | -2.2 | 13.4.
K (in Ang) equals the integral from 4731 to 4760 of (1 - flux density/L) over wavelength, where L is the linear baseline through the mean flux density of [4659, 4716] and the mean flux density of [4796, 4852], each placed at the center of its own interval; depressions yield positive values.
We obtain -3.88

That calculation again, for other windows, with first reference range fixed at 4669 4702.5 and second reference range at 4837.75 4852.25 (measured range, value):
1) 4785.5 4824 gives 2.6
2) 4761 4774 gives 0.3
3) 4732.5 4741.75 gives -0.3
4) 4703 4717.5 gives -1.3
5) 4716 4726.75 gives -2.0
